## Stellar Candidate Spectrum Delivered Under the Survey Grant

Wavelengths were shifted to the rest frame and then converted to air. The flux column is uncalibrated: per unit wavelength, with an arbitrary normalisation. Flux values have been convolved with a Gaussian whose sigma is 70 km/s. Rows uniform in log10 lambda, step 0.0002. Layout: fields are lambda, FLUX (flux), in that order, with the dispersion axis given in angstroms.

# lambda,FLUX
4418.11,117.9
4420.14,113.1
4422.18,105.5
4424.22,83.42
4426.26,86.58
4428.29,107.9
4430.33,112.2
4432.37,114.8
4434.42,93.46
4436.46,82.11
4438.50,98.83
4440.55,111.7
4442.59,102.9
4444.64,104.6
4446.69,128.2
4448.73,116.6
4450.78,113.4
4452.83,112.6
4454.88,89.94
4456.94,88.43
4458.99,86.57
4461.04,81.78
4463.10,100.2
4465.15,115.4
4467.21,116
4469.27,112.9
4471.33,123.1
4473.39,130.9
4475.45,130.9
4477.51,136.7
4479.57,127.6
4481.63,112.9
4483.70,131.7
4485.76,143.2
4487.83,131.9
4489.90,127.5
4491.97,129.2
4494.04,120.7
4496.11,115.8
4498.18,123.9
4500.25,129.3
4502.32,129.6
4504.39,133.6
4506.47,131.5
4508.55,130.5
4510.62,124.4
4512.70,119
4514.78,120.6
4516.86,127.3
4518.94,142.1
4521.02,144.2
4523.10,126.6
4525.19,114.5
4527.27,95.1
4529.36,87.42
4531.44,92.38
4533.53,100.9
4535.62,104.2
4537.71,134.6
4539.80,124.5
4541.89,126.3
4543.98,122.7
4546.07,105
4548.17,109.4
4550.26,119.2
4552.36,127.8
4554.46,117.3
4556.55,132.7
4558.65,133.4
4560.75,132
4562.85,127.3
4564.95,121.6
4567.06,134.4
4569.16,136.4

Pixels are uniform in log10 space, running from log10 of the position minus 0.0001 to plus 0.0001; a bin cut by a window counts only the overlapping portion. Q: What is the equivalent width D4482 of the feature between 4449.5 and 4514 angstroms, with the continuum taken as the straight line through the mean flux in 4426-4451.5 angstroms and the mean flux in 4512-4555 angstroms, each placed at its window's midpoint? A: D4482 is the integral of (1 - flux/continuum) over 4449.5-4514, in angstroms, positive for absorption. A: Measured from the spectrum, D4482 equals -4.7 angstroms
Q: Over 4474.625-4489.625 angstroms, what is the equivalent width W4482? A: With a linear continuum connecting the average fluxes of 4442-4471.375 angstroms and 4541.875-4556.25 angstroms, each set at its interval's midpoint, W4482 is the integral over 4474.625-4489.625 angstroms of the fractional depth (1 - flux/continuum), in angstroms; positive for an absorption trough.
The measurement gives -2.9 angstroms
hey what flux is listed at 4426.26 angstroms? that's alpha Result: 86.58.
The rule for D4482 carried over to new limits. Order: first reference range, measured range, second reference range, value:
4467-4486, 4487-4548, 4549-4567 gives 2.66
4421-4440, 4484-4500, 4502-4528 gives -1.21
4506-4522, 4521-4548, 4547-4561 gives 3.06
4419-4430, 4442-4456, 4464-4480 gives 0.32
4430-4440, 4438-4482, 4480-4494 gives 0.99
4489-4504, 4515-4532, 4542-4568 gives 1.04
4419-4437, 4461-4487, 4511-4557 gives -3.30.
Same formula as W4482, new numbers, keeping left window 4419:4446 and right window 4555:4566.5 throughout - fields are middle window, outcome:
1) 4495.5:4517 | -1.6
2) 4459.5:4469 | 0.5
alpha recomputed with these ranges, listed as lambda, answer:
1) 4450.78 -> 113.4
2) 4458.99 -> 86.57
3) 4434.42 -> 93.46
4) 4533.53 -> 100.9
